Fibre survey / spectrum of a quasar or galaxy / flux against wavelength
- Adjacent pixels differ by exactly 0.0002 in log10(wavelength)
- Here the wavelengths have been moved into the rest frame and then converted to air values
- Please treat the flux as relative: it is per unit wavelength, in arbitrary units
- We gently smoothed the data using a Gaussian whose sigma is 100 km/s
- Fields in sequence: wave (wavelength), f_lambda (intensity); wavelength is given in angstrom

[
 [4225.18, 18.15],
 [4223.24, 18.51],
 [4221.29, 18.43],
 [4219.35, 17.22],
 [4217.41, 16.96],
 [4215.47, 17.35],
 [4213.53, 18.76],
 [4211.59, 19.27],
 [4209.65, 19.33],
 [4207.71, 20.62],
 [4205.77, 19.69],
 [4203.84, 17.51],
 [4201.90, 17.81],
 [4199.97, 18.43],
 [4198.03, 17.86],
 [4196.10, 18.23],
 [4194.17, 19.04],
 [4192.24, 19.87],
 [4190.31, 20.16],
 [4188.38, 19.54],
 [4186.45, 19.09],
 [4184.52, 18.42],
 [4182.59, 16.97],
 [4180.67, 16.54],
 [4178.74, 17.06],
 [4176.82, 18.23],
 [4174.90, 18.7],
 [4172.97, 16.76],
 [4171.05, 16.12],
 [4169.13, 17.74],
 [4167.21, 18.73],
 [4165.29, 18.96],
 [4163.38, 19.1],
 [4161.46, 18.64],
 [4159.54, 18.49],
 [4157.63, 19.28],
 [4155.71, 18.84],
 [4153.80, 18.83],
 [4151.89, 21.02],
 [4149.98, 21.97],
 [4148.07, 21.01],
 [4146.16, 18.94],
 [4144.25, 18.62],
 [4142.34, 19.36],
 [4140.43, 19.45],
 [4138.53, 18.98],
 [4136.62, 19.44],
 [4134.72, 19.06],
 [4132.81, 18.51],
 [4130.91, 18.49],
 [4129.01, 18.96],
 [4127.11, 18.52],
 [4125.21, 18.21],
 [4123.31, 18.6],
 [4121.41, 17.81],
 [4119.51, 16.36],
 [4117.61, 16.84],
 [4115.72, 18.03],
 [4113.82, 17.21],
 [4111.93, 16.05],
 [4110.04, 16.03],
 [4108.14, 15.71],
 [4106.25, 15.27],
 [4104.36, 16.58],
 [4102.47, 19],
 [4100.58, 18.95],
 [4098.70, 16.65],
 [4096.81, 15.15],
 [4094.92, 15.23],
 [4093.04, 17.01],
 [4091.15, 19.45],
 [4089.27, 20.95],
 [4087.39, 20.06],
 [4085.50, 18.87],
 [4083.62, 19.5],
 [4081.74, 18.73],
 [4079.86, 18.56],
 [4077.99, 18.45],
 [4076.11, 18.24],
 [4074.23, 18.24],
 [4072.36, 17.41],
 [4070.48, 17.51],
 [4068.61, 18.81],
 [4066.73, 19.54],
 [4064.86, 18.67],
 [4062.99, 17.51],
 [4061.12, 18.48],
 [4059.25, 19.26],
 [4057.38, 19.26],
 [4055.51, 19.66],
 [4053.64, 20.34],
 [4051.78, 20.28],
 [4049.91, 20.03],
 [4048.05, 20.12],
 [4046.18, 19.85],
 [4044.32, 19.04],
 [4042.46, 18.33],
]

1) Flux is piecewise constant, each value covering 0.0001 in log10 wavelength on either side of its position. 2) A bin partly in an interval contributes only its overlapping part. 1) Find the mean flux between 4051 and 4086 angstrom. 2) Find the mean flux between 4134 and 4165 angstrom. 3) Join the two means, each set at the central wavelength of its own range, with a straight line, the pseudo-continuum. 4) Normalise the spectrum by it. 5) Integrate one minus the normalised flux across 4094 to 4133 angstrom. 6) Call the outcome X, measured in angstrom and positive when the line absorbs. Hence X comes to 3.9 angstrom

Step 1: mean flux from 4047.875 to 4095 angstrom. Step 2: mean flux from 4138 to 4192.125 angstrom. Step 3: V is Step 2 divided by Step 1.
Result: 1.0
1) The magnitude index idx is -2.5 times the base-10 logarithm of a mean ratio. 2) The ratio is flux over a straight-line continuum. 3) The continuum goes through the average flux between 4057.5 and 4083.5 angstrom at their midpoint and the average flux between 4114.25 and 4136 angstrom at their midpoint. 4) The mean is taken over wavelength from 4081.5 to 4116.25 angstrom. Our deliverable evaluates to 0.04 mag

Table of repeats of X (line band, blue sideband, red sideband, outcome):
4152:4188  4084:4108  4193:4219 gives 0.1 angstrom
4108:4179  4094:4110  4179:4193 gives -3.7 angstrom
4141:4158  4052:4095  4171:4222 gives -1.2 angstrom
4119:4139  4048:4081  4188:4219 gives 0.3 angstrom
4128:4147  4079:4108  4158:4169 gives -0.6 angstrom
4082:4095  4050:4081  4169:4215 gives -0.2 angstrom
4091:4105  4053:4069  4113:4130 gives 0.9 angstrom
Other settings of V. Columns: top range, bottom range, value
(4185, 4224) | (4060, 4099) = 1.02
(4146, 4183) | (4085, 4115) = 1.07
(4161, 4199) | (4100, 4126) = 1.07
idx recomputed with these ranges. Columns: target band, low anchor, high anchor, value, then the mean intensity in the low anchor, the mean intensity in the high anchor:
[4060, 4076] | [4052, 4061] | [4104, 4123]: 0.04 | 19.6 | 16.7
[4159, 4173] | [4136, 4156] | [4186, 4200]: 0.07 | 19.7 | 19.1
